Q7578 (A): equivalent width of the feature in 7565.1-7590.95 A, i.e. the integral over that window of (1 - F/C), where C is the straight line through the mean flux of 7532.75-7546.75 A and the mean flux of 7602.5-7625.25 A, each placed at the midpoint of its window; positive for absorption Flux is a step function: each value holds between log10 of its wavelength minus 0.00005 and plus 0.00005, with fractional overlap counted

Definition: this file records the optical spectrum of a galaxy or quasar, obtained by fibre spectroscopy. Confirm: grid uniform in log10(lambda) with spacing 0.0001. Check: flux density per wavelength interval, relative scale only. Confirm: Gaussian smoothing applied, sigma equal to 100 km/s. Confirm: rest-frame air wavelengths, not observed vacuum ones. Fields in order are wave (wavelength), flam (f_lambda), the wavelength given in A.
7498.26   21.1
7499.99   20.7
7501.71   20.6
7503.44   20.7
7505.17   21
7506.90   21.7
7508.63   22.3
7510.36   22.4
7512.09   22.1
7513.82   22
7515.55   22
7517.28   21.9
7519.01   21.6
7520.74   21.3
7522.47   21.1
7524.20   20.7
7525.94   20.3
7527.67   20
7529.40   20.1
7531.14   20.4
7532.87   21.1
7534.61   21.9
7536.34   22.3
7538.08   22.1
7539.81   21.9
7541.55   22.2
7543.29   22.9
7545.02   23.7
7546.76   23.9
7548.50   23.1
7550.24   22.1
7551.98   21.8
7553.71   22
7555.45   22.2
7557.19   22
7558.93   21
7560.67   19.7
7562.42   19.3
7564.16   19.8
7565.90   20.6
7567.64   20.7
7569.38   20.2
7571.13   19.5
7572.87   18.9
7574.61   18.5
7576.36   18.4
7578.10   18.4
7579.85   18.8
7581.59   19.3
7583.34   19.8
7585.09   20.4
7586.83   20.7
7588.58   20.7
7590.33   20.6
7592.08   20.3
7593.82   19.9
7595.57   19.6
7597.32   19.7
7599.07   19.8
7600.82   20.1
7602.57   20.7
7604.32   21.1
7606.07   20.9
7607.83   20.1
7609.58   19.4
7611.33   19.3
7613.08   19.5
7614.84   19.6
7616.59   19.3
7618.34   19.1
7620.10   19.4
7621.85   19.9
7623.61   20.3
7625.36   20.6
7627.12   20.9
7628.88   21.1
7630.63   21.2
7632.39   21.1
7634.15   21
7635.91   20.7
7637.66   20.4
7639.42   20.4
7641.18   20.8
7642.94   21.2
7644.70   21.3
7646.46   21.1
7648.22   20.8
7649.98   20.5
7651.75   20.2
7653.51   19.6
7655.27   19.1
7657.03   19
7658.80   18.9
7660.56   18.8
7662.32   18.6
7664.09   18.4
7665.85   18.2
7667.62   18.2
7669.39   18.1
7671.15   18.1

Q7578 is 1.7 A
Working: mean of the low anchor 22.4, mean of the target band 19.7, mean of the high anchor 19.9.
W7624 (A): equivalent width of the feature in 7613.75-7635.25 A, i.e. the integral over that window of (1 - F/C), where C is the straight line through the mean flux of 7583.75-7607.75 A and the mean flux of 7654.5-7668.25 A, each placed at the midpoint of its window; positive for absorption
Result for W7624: -0.8 A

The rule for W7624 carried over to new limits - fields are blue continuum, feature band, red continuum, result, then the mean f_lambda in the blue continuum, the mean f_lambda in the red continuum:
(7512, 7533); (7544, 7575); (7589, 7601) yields -0.8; 21.1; 20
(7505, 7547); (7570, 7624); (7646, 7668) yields 1.8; 21.7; 19.3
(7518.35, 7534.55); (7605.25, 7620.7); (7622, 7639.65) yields 0.8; 20.8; 20.7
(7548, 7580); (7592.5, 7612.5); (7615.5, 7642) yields 0.3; 20.4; 20.4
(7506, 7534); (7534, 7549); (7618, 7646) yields -1.1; 21.3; 20.6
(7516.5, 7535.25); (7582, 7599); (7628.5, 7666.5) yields 0.3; 20.9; 20.1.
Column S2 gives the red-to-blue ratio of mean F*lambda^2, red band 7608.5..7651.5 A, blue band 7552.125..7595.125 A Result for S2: 1.03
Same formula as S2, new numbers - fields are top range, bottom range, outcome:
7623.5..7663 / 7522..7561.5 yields 0.96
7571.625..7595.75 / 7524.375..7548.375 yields 0.91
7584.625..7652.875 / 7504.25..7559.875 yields 0.96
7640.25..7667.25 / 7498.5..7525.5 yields 0.96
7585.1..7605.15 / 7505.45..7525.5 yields 0.96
